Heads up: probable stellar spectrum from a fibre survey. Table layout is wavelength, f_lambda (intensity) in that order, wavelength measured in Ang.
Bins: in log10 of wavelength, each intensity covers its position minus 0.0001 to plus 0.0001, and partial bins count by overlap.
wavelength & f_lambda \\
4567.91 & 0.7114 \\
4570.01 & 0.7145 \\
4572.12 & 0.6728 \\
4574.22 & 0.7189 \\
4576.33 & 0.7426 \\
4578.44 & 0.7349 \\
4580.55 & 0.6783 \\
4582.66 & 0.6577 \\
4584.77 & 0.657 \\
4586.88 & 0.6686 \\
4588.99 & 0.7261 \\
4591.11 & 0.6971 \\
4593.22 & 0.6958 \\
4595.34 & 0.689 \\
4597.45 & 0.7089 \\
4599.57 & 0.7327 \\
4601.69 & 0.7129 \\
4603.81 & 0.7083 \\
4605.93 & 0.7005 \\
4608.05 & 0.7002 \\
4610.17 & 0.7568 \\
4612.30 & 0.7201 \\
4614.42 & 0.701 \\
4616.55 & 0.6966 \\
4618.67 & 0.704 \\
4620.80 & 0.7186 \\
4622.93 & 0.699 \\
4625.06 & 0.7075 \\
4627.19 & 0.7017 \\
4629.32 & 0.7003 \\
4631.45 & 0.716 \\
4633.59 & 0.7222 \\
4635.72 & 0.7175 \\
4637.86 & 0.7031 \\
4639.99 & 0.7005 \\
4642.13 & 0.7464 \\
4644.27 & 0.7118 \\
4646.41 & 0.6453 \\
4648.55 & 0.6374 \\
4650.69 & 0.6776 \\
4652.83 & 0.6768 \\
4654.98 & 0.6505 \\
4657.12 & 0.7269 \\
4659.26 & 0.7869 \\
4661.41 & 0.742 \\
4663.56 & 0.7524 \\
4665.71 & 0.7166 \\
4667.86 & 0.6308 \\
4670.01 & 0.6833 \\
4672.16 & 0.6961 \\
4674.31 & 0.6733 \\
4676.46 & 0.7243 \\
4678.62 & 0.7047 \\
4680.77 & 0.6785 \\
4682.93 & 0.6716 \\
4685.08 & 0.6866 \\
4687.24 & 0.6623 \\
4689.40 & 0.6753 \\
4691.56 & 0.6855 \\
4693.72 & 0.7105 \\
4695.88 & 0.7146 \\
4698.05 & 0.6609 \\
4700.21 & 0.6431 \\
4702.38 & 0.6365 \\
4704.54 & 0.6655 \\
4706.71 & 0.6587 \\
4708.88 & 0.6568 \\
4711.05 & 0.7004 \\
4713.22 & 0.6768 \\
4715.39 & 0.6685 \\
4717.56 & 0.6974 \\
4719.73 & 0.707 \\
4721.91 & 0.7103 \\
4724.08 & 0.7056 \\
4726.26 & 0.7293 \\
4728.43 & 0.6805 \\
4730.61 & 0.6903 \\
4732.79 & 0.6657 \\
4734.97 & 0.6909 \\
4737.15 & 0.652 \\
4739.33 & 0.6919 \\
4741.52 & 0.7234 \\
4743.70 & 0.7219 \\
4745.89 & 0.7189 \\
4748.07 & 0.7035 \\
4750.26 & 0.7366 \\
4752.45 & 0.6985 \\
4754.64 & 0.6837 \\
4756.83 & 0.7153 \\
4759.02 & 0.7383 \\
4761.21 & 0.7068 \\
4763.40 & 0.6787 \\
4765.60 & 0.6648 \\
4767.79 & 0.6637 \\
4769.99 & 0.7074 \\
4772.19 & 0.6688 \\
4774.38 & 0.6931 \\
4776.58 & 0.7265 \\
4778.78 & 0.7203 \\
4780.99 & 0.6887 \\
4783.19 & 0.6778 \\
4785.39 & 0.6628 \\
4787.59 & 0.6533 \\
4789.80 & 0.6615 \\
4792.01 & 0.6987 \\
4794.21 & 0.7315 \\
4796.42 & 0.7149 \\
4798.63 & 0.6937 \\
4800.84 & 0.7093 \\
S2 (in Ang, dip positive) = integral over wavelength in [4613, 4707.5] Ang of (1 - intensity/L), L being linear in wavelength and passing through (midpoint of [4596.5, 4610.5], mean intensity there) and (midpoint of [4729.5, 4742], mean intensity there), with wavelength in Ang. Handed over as 1.1 Ang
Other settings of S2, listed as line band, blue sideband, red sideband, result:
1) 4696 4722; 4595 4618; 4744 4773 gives 1.11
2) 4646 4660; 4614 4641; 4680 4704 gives 0.17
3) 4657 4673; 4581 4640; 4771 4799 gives -0.37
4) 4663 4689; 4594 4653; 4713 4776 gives 0.47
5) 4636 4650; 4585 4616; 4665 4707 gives 0.02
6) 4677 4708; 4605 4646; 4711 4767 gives 1.20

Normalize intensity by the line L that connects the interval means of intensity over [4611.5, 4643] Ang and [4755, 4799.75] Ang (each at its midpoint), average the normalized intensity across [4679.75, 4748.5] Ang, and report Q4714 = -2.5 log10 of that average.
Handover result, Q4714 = 0.02 mag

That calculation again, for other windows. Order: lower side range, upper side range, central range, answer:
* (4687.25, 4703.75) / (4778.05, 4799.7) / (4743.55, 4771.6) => -0.027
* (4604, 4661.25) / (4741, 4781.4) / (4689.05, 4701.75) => 0.038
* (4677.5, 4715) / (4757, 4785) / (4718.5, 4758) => -0.024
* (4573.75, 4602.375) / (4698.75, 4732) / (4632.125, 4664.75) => -0.023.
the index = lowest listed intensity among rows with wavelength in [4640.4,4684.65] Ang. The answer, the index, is 0.6308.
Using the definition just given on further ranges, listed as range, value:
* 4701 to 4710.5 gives 0.6365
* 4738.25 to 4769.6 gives 0.6637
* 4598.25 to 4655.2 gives 0.6374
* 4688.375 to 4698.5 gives 0.6609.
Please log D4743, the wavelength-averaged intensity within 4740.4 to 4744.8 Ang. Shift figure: 0.721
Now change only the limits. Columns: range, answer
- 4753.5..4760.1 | 0.712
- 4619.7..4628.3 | 0.706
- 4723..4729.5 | 0.706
